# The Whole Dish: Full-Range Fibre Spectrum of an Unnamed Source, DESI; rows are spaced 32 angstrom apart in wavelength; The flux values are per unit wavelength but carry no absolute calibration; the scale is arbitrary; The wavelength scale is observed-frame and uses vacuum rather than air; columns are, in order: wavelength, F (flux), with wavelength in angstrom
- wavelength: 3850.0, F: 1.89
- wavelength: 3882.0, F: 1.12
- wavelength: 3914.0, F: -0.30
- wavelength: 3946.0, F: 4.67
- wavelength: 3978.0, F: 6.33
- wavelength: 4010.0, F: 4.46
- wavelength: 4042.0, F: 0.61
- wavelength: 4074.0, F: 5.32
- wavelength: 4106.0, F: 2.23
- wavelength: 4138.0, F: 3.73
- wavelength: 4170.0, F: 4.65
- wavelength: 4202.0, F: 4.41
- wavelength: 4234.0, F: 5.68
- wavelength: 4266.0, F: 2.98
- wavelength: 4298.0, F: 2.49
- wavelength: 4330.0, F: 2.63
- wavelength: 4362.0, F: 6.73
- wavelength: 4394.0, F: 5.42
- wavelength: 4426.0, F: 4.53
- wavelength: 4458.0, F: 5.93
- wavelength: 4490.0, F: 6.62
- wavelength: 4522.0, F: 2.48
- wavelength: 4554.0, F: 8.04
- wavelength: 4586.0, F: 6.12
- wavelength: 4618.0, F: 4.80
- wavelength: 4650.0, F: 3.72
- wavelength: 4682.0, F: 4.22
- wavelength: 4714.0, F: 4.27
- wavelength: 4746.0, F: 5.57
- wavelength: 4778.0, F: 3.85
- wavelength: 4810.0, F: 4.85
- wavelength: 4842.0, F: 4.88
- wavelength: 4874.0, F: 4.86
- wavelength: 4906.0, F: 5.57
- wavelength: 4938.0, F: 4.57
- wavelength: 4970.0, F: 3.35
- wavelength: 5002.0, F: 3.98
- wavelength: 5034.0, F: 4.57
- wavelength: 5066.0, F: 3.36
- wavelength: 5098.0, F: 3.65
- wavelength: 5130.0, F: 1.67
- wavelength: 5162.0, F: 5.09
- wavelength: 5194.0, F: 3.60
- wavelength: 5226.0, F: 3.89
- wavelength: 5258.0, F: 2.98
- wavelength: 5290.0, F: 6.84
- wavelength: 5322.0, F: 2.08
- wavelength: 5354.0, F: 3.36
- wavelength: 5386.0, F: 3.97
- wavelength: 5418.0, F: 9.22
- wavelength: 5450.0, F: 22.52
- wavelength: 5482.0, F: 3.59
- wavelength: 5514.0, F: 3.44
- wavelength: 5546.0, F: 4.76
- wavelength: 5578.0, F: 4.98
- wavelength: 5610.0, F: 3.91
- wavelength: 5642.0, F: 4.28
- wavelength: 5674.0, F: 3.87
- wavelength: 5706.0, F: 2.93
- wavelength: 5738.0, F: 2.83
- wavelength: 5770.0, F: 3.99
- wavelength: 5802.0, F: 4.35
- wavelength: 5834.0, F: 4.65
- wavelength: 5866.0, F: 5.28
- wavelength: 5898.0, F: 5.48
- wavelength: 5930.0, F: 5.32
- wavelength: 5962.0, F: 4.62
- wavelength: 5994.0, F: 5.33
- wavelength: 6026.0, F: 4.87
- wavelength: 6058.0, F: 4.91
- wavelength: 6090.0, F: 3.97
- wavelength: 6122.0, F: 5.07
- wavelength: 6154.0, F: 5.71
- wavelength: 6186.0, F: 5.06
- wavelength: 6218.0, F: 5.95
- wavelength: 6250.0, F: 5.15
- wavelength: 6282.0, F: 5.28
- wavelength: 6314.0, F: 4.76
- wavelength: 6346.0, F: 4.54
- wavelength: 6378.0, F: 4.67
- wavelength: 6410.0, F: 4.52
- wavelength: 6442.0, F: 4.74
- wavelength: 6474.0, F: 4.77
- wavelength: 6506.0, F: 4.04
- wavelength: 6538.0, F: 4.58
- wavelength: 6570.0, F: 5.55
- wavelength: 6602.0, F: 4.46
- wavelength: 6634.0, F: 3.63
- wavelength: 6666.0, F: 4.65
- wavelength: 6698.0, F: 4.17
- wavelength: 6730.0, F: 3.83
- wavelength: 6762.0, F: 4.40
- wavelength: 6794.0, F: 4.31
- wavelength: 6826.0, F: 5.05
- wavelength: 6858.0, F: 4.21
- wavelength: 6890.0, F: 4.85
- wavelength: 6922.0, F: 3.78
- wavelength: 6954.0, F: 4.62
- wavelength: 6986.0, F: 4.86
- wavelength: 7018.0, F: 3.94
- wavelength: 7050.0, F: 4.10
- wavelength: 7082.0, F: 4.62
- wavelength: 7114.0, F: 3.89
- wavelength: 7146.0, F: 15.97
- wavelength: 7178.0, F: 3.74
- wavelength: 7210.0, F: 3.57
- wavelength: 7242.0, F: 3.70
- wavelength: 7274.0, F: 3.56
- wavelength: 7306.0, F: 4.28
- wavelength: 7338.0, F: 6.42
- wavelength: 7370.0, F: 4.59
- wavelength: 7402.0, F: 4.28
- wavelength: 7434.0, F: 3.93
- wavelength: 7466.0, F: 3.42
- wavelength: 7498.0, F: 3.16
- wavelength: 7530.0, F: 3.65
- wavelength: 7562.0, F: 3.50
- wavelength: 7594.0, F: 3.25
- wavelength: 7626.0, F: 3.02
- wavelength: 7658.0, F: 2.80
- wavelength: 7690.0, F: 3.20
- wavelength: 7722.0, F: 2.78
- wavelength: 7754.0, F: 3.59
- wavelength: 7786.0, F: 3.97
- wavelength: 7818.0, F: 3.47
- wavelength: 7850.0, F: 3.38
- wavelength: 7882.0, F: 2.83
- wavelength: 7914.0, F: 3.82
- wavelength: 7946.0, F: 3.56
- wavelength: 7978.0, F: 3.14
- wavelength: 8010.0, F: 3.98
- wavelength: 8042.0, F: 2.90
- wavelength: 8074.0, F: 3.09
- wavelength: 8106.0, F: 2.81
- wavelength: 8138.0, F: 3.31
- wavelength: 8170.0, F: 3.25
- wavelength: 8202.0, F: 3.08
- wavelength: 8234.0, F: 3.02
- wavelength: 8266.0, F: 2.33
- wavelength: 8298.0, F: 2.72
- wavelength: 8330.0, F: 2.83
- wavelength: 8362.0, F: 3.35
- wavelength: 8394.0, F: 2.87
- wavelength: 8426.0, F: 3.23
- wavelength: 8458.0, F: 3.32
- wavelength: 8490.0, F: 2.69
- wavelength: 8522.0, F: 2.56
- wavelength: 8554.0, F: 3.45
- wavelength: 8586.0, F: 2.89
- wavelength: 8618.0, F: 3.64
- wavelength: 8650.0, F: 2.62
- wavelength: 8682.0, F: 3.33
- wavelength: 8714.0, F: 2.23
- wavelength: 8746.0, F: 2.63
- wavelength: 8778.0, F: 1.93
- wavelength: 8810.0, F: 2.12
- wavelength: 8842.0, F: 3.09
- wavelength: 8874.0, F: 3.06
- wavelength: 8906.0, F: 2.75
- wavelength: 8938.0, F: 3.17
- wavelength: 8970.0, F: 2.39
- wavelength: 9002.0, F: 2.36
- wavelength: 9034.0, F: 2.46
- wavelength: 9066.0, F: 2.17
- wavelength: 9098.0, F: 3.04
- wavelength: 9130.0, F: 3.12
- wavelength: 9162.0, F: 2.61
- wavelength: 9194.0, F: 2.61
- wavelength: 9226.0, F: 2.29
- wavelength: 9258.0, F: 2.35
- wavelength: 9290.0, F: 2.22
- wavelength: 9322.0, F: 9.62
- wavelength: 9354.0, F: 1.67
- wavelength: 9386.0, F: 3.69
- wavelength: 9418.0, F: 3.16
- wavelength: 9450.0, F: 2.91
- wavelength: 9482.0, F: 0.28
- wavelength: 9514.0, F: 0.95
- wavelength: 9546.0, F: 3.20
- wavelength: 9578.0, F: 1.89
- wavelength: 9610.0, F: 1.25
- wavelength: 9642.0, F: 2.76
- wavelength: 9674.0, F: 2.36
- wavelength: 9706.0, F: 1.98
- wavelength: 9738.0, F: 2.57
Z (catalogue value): 0.09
